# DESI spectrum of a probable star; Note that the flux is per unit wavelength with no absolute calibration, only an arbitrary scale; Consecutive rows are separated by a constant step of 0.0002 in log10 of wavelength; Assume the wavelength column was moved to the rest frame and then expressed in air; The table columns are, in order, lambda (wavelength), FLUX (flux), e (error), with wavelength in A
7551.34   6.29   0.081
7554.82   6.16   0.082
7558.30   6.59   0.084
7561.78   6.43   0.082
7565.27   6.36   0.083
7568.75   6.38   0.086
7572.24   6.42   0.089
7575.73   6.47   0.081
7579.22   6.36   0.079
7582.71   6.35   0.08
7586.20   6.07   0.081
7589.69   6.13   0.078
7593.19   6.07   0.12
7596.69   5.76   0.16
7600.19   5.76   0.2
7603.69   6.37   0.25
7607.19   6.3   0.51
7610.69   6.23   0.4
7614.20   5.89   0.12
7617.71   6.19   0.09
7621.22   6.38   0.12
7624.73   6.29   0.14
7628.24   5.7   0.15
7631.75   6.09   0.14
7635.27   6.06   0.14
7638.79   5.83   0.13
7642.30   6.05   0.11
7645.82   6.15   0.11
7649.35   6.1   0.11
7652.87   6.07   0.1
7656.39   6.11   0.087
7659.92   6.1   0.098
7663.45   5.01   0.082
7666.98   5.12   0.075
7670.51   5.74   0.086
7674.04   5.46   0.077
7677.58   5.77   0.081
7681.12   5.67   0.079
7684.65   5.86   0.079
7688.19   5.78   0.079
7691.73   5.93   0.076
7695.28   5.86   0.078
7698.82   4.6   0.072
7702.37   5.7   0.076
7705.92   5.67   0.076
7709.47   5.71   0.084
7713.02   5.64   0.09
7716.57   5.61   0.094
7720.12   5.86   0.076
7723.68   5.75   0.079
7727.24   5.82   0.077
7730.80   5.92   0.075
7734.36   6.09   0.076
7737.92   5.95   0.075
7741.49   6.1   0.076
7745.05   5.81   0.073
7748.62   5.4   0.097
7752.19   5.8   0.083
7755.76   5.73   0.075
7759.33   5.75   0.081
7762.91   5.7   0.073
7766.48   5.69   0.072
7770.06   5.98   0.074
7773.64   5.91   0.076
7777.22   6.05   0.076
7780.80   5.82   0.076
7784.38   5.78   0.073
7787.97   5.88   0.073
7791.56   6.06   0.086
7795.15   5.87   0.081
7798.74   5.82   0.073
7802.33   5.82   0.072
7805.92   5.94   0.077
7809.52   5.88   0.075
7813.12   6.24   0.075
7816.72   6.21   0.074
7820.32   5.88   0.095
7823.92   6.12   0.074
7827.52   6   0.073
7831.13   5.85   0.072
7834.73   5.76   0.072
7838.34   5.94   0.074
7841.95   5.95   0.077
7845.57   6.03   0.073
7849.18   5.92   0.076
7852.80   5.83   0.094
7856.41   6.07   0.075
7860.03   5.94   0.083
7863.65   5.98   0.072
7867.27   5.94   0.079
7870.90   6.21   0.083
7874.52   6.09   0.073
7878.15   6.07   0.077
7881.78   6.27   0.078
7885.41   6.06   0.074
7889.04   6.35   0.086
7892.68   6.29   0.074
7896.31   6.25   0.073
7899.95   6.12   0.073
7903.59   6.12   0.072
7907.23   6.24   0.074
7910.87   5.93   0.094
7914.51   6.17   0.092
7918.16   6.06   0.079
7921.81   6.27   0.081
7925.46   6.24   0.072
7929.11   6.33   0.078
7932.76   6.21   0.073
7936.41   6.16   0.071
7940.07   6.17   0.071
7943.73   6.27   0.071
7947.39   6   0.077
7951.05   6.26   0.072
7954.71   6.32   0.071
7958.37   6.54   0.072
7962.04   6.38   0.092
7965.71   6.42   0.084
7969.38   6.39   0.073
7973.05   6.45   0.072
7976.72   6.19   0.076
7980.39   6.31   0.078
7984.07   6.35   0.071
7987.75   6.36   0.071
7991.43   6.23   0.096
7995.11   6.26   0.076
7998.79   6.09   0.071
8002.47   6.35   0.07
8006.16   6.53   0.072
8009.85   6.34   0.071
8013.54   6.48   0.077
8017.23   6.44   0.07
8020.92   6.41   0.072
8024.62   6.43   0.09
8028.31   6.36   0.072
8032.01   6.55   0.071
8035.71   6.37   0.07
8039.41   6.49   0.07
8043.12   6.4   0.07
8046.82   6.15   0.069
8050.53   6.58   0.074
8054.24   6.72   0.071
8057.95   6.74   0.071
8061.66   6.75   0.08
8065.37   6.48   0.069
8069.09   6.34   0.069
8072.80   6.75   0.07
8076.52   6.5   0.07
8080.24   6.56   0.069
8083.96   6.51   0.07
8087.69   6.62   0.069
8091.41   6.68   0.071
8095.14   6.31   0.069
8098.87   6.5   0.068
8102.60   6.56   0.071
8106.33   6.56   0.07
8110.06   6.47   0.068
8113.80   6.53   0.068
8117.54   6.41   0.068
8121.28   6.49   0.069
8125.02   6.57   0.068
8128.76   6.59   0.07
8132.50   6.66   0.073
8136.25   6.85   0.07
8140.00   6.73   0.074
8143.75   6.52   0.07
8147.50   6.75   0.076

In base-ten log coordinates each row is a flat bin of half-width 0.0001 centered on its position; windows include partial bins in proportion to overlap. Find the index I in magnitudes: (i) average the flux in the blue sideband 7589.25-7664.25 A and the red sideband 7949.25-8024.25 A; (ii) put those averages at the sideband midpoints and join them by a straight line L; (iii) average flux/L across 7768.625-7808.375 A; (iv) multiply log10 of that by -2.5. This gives 0.05 mag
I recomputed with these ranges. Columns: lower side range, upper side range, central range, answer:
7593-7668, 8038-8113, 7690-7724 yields 0.08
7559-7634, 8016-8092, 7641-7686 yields 0.08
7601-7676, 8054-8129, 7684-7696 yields 0.03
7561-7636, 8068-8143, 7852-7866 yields 0.07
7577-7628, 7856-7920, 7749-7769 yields 0.08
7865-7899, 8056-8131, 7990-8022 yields 0.01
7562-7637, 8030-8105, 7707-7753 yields 0.08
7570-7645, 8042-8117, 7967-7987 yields 0.02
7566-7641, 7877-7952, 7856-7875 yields 0.03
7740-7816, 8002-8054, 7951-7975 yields -0.02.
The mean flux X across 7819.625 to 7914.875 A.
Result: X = 6.05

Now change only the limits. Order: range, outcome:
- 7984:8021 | 6.35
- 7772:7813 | 5.91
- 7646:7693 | 5.76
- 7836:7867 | 5.95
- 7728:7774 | 5.83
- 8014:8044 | 6.43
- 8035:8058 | 6.48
